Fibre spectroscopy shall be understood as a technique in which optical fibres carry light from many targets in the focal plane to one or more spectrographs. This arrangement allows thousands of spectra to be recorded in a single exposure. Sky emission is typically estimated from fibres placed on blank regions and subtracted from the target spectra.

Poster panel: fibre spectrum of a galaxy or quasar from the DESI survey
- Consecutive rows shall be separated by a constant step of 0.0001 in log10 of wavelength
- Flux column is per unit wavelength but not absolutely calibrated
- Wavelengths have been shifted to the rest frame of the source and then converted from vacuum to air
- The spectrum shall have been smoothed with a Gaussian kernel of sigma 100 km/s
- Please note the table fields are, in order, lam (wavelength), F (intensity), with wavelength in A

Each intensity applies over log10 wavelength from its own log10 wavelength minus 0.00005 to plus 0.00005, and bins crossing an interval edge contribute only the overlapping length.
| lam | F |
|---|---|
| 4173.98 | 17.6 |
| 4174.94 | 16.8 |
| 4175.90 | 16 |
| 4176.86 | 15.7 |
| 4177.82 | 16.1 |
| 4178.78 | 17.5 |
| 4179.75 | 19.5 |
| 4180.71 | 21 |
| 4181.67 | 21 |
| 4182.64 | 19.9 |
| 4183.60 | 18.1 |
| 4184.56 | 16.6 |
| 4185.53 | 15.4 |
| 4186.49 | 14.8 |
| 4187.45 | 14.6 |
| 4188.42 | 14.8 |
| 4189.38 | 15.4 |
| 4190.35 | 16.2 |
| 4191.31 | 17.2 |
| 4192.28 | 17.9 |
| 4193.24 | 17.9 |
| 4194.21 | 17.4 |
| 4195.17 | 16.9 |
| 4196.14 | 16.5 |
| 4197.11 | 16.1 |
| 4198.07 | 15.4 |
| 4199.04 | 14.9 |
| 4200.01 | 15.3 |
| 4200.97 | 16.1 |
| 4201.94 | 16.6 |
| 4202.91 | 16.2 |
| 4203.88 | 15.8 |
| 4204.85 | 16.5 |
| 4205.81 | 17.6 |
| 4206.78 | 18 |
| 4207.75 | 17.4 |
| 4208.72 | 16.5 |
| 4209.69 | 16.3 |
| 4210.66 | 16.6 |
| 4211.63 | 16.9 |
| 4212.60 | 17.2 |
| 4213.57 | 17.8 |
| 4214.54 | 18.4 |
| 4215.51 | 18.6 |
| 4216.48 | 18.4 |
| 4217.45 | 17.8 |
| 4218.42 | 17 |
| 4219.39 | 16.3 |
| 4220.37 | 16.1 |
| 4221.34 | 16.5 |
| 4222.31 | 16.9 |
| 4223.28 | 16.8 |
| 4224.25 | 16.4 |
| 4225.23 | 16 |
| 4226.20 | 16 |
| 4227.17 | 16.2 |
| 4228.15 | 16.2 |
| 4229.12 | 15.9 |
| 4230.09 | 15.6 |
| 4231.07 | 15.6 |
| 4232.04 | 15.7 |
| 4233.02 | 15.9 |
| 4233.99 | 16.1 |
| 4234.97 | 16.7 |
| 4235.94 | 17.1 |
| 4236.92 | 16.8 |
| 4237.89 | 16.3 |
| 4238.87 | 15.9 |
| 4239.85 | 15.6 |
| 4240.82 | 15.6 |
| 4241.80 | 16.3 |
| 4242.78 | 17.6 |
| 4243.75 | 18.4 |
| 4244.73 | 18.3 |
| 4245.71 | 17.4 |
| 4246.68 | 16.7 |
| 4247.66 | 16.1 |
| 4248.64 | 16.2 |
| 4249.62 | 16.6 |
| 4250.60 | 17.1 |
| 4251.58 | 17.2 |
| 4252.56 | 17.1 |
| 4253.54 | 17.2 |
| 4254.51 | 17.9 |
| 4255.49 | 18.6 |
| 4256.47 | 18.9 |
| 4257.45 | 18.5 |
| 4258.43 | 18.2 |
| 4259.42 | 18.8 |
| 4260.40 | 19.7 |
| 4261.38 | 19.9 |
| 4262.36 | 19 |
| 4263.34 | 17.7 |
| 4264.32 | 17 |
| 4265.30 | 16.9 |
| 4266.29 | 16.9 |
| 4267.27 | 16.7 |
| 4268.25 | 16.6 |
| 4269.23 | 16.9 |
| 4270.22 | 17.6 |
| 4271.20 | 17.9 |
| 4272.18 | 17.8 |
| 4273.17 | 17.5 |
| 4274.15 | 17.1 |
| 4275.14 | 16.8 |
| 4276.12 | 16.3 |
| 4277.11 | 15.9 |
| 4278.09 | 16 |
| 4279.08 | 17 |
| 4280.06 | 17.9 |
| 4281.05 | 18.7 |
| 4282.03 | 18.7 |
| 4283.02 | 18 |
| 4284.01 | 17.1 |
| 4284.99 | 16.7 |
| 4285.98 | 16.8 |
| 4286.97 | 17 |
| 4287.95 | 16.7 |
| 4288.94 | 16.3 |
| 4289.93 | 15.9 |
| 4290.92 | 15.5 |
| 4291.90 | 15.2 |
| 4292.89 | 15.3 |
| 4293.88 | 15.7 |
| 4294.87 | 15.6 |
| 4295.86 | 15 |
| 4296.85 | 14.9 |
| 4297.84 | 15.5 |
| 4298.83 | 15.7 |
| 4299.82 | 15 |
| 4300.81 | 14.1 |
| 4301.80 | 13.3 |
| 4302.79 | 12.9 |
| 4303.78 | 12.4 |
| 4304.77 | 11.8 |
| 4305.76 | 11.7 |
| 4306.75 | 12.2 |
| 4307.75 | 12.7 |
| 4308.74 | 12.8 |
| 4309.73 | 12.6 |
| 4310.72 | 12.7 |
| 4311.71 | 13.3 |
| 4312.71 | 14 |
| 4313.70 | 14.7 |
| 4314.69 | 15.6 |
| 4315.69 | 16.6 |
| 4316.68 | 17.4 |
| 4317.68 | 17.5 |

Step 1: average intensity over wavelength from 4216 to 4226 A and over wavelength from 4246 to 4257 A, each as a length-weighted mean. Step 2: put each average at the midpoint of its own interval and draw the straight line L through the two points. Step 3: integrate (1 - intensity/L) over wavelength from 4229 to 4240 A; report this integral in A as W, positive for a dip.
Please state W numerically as 0.57 A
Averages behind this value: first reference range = 16.8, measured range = 16.1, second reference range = 17.3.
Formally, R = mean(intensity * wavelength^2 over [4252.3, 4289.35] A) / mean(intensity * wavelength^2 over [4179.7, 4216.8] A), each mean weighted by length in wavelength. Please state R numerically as 1.07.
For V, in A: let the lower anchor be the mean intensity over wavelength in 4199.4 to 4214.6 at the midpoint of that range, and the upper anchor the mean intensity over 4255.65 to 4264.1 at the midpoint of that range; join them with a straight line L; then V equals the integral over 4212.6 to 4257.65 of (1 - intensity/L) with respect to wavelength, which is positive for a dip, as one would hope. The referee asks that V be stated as 2.4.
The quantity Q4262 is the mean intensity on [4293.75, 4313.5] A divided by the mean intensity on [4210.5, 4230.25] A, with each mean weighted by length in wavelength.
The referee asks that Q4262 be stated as 0.81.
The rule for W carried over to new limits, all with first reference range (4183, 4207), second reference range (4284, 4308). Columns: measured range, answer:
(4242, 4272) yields -4.37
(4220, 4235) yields -0.29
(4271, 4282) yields -1.54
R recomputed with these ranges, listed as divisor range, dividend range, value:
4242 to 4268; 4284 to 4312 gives 0.84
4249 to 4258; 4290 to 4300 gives 0.89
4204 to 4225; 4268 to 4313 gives 0.94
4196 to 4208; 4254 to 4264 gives 1.18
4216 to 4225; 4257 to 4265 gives 1.12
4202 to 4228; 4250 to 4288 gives 1.06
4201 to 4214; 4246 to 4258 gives 1.05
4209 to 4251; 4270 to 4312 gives 0.95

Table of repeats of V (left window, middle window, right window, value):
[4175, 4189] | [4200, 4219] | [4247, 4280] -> 0.2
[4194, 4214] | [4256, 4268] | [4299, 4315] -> -2.8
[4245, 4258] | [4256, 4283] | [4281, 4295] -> -1.1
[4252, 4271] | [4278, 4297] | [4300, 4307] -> -2.3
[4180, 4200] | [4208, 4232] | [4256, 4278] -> 0.6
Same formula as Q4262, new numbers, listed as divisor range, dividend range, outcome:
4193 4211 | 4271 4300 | 1.00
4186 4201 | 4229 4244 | 1.01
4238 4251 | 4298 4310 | 0.79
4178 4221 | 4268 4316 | 0.91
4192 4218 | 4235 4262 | 1.03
